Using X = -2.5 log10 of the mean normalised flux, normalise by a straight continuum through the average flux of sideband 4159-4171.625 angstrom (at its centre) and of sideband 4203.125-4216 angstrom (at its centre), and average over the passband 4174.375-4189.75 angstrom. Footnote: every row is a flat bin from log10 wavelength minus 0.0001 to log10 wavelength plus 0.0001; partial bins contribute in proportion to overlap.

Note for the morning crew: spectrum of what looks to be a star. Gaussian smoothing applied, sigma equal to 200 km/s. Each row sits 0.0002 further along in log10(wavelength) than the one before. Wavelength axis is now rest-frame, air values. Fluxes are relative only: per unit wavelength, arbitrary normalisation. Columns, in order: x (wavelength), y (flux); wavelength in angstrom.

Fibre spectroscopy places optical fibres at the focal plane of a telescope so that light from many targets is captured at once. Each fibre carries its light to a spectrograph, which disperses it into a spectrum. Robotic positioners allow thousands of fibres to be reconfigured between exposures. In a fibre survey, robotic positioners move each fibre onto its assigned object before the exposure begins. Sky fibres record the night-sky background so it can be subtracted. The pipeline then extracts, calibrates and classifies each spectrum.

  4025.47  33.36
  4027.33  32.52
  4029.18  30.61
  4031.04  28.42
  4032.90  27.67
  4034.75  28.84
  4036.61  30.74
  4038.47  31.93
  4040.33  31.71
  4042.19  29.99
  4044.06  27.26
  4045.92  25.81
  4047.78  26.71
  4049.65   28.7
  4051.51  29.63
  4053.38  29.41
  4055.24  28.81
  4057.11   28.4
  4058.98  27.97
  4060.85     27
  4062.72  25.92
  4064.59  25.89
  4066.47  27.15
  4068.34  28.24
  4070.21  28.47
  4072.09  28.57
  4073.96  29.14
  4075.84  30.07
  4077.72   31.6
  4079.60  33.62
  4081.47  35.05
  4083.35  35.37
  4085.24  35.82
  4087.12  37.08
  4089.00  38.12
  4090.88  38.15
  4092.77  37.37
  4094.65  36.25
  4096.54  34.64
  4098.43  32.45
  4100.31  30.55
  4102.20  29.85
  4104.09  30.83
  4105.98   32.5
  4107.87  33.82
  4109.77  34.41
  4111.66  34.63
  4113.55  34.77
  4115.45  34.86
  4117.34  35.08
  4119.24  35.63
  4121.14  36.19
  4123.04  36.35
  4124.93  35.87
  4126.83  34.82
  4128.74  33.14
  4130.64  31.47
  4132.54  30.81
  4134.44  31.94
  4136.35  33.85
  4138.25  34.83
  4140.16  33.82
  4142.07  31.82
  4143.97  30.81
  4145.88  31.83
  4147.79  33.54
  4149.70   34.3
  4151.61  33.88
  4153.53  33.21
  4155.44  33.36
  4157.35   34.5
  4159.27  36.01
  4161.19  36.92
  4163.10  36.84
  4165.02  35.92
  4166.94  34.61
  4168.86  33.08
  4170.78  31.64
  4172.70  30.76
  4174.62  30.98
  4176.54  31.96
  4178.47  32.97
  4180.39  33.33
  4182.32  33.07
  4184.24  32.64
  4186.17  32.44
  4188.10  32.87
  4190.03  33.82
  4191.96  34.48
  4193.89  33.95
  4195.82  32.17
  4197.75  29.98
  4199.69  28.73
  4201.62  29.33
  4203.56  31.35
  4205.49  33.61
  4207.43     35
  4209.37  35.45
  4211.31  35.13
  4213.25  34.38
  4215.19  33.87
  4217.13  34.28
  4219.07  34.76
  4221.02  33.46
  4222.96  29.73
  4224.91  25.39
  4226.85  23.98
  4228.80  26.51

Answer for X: 0.07 mag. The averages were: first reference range 35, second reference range 34.2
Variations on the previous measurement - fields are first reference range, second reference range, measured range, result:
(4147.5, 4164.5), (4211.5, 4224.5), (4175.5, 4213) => 0.03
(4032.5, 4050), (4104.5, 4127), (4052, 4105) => 0.02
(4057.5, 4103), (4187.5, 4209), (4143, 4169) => -0.07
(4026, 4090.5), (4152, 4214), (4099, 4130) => -0.08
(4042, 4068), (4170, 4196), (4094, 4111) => -0.11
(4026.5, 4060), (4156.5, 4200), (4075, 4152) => -0.09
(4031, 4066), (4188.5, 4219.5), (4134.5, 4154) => -0.06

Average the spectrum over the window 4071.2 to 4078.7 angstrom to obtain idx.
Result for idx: 29.9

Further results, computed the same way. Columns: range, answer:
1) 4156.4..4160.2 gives 35.2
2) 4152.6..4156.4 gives 33.4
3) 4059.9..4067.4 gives 26.5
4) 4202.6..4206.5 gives 32.5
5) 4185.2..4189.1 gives 32.6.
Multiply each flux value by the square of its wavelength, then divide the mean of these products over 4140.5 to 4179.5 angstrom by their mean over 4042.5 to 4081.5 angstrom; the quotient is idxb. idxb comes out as 1.23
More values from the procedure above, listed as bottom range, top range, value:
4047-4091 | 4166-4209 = 1.13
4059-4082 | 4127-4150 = 1.16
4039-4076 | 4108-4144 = 1.25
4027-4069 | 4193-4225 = 1.23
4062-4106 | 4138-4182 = 1.08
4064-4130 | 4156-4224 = 1.04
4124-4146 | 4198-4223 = 1.04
